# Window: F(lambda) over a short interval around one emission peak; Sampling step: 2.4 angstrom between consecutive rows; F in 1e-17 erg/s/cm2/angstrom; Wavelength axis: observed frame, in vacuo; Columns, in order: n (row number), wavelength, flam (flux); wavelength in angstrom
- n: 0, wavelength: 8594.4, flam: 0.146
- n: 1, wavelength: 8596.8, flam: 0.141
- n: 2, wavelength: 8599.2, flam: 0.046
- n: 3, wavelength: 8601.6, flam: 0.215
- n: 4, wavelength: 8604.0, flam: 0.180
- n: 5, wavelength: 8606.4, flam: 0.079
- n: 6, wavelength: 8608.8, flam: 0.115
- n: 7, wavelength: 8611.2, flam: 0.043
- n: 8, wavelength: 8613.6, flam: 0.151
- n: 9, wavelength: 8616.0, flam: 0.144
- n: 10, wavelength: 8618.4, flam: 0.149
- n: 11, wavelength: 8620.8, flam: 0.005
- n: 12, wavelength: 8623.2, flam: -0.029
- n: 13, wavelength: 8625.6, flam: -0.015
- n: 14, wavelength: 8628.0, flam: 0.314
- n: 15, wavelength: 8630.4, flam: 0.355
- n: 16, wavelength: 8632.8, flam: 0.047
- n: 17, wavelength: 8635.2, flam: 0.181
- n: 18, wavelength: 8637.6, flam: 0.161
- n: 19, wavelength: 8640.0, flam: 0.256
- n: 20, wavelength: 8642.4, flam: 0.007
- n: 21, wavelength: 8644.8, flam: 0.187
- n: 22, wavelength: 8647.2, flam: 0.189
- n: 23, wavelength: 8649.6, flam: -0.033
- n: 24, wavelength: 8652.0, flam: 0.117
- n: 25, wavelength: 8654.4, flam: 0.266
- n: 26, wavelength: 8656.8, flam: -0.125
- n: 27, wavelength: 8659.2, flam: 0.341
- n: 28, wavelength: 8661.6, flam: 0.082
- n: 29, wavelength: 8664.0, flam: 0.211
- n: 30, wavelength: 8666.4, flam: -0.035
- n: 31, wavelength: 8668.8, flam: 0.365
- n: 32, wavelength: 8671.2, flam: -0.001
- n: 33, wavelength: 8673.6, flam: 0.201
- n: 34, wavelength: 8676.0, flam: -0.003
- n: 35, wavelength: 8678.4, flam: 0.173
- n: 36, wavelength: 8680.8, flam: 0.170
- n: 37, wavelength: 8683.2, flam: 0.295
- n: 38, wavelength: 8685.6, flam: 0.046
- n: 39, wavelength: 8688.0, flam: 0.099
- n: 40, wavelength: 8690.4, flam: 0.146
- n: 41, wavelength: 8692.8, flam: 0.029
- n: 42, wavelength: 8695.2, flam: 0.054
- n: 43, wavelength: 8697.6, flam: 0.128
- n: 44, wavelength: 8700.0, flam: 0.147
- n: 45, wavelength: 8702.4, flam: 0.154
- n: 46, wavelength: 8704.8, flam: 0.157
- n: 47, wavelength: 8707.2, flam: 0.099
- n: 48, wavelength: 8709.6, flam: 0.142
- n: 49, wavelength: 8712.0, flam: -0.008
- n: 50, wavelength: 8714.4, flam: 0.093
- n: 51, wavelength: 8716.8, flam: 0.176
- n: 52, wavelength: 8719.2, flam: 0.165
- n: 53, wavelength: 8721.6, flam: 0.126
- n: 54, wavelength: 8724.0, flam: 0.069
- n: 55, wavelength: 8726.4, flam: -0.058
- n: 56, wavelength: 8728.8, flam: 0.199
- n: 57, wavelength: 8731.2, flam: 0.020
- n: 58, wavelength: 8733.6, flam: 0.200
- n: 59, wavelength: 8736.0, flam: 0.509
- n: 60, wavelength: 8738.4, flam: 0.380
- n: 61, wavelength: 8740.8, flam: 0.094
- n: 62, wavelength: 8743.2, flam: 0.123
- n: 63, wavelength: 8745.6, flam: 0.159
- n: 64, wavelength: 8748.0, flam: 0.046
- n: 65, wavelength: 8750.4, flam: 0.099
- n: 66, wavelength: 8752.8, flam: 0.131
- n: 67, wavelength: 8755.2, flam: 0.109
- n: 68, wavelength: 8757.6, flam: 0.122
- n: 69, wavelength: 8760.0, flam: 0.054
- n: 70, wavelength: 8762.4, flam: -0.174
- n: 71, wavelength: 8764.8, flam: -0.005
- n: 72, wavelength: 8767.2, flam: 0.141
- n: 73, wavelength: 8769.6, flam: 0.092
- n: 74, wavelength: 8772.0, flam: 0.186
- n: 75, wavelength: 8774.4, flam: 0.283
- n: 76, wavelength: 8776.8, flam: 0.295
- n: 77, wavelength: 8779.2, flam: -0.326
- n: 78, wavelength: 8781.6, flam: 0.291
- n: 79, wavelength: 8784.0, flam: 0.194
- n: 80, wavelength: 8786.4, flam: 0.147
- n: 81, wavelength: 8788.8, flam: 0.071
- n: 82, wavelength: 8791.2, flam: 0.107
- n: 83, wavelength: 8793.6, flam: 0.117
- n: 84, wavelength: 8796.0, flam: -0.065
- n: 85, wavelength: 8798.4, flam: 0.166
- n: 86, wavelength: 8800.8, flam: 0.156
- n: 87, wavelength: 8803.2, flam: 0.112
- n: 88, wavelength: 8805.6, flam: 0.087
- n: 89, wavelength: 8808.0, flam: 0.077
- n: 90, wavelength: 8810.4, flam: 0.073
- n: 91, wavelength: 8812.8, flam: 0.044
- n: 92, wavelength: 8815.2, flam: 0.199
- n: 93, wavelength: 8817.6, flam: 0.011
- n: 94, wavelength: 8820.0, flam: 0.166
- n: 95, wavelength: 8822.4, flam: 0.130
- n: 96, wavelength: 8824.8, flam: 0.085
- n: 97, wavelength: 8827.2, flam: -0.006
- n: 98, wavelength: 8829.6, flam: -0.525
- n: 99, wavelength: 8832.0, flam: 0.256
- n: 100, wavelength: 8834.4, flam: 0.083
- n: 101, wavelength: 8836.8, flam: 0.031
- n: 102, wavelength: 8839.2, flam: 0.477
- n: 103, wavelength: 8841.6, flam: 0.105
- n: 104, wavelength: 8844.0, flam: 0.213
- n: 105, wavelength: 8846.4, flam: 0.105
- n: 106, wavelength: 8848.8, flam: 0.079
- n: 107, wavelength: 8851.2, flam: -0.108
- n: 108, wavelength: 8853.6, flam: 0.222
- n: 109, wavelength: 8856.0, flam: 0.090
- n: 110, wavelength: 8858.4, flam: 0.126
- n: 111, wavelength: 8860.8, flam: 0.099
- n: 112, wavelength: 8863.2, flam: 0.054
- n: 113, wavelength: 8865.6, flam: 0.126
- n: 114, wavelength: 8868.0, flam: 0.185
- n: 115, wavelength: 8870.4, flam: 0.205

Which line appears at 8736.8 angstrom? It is Hgamma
